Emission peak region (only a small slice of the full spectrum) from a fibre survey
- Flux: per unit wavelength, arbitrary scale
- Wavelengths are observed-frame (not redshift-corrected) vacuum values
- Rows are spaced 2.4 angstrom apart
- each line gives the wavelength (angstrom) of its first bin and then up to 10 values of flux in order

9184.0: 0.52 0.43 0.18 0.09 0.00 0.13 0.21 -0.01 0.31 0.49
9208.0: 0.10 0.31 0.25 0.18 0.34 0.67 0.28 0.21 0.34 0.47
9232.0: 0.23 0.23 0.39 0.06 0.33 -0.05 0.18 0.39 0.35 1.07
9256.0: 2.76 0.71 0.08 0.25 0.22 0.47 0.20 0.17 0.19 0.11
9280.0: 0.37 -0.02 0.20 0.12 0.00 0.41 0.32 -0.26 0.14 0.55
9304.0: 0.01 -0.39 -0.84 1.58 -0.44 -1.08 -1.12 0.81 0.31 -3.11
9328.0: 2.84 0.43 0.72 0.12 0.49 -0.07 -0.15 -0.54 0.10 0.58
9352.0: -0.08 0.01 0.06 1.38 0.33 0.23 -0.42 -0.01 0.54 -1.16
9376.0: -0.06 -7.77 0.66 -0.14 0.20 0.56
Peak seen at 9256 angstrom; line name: H-beta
